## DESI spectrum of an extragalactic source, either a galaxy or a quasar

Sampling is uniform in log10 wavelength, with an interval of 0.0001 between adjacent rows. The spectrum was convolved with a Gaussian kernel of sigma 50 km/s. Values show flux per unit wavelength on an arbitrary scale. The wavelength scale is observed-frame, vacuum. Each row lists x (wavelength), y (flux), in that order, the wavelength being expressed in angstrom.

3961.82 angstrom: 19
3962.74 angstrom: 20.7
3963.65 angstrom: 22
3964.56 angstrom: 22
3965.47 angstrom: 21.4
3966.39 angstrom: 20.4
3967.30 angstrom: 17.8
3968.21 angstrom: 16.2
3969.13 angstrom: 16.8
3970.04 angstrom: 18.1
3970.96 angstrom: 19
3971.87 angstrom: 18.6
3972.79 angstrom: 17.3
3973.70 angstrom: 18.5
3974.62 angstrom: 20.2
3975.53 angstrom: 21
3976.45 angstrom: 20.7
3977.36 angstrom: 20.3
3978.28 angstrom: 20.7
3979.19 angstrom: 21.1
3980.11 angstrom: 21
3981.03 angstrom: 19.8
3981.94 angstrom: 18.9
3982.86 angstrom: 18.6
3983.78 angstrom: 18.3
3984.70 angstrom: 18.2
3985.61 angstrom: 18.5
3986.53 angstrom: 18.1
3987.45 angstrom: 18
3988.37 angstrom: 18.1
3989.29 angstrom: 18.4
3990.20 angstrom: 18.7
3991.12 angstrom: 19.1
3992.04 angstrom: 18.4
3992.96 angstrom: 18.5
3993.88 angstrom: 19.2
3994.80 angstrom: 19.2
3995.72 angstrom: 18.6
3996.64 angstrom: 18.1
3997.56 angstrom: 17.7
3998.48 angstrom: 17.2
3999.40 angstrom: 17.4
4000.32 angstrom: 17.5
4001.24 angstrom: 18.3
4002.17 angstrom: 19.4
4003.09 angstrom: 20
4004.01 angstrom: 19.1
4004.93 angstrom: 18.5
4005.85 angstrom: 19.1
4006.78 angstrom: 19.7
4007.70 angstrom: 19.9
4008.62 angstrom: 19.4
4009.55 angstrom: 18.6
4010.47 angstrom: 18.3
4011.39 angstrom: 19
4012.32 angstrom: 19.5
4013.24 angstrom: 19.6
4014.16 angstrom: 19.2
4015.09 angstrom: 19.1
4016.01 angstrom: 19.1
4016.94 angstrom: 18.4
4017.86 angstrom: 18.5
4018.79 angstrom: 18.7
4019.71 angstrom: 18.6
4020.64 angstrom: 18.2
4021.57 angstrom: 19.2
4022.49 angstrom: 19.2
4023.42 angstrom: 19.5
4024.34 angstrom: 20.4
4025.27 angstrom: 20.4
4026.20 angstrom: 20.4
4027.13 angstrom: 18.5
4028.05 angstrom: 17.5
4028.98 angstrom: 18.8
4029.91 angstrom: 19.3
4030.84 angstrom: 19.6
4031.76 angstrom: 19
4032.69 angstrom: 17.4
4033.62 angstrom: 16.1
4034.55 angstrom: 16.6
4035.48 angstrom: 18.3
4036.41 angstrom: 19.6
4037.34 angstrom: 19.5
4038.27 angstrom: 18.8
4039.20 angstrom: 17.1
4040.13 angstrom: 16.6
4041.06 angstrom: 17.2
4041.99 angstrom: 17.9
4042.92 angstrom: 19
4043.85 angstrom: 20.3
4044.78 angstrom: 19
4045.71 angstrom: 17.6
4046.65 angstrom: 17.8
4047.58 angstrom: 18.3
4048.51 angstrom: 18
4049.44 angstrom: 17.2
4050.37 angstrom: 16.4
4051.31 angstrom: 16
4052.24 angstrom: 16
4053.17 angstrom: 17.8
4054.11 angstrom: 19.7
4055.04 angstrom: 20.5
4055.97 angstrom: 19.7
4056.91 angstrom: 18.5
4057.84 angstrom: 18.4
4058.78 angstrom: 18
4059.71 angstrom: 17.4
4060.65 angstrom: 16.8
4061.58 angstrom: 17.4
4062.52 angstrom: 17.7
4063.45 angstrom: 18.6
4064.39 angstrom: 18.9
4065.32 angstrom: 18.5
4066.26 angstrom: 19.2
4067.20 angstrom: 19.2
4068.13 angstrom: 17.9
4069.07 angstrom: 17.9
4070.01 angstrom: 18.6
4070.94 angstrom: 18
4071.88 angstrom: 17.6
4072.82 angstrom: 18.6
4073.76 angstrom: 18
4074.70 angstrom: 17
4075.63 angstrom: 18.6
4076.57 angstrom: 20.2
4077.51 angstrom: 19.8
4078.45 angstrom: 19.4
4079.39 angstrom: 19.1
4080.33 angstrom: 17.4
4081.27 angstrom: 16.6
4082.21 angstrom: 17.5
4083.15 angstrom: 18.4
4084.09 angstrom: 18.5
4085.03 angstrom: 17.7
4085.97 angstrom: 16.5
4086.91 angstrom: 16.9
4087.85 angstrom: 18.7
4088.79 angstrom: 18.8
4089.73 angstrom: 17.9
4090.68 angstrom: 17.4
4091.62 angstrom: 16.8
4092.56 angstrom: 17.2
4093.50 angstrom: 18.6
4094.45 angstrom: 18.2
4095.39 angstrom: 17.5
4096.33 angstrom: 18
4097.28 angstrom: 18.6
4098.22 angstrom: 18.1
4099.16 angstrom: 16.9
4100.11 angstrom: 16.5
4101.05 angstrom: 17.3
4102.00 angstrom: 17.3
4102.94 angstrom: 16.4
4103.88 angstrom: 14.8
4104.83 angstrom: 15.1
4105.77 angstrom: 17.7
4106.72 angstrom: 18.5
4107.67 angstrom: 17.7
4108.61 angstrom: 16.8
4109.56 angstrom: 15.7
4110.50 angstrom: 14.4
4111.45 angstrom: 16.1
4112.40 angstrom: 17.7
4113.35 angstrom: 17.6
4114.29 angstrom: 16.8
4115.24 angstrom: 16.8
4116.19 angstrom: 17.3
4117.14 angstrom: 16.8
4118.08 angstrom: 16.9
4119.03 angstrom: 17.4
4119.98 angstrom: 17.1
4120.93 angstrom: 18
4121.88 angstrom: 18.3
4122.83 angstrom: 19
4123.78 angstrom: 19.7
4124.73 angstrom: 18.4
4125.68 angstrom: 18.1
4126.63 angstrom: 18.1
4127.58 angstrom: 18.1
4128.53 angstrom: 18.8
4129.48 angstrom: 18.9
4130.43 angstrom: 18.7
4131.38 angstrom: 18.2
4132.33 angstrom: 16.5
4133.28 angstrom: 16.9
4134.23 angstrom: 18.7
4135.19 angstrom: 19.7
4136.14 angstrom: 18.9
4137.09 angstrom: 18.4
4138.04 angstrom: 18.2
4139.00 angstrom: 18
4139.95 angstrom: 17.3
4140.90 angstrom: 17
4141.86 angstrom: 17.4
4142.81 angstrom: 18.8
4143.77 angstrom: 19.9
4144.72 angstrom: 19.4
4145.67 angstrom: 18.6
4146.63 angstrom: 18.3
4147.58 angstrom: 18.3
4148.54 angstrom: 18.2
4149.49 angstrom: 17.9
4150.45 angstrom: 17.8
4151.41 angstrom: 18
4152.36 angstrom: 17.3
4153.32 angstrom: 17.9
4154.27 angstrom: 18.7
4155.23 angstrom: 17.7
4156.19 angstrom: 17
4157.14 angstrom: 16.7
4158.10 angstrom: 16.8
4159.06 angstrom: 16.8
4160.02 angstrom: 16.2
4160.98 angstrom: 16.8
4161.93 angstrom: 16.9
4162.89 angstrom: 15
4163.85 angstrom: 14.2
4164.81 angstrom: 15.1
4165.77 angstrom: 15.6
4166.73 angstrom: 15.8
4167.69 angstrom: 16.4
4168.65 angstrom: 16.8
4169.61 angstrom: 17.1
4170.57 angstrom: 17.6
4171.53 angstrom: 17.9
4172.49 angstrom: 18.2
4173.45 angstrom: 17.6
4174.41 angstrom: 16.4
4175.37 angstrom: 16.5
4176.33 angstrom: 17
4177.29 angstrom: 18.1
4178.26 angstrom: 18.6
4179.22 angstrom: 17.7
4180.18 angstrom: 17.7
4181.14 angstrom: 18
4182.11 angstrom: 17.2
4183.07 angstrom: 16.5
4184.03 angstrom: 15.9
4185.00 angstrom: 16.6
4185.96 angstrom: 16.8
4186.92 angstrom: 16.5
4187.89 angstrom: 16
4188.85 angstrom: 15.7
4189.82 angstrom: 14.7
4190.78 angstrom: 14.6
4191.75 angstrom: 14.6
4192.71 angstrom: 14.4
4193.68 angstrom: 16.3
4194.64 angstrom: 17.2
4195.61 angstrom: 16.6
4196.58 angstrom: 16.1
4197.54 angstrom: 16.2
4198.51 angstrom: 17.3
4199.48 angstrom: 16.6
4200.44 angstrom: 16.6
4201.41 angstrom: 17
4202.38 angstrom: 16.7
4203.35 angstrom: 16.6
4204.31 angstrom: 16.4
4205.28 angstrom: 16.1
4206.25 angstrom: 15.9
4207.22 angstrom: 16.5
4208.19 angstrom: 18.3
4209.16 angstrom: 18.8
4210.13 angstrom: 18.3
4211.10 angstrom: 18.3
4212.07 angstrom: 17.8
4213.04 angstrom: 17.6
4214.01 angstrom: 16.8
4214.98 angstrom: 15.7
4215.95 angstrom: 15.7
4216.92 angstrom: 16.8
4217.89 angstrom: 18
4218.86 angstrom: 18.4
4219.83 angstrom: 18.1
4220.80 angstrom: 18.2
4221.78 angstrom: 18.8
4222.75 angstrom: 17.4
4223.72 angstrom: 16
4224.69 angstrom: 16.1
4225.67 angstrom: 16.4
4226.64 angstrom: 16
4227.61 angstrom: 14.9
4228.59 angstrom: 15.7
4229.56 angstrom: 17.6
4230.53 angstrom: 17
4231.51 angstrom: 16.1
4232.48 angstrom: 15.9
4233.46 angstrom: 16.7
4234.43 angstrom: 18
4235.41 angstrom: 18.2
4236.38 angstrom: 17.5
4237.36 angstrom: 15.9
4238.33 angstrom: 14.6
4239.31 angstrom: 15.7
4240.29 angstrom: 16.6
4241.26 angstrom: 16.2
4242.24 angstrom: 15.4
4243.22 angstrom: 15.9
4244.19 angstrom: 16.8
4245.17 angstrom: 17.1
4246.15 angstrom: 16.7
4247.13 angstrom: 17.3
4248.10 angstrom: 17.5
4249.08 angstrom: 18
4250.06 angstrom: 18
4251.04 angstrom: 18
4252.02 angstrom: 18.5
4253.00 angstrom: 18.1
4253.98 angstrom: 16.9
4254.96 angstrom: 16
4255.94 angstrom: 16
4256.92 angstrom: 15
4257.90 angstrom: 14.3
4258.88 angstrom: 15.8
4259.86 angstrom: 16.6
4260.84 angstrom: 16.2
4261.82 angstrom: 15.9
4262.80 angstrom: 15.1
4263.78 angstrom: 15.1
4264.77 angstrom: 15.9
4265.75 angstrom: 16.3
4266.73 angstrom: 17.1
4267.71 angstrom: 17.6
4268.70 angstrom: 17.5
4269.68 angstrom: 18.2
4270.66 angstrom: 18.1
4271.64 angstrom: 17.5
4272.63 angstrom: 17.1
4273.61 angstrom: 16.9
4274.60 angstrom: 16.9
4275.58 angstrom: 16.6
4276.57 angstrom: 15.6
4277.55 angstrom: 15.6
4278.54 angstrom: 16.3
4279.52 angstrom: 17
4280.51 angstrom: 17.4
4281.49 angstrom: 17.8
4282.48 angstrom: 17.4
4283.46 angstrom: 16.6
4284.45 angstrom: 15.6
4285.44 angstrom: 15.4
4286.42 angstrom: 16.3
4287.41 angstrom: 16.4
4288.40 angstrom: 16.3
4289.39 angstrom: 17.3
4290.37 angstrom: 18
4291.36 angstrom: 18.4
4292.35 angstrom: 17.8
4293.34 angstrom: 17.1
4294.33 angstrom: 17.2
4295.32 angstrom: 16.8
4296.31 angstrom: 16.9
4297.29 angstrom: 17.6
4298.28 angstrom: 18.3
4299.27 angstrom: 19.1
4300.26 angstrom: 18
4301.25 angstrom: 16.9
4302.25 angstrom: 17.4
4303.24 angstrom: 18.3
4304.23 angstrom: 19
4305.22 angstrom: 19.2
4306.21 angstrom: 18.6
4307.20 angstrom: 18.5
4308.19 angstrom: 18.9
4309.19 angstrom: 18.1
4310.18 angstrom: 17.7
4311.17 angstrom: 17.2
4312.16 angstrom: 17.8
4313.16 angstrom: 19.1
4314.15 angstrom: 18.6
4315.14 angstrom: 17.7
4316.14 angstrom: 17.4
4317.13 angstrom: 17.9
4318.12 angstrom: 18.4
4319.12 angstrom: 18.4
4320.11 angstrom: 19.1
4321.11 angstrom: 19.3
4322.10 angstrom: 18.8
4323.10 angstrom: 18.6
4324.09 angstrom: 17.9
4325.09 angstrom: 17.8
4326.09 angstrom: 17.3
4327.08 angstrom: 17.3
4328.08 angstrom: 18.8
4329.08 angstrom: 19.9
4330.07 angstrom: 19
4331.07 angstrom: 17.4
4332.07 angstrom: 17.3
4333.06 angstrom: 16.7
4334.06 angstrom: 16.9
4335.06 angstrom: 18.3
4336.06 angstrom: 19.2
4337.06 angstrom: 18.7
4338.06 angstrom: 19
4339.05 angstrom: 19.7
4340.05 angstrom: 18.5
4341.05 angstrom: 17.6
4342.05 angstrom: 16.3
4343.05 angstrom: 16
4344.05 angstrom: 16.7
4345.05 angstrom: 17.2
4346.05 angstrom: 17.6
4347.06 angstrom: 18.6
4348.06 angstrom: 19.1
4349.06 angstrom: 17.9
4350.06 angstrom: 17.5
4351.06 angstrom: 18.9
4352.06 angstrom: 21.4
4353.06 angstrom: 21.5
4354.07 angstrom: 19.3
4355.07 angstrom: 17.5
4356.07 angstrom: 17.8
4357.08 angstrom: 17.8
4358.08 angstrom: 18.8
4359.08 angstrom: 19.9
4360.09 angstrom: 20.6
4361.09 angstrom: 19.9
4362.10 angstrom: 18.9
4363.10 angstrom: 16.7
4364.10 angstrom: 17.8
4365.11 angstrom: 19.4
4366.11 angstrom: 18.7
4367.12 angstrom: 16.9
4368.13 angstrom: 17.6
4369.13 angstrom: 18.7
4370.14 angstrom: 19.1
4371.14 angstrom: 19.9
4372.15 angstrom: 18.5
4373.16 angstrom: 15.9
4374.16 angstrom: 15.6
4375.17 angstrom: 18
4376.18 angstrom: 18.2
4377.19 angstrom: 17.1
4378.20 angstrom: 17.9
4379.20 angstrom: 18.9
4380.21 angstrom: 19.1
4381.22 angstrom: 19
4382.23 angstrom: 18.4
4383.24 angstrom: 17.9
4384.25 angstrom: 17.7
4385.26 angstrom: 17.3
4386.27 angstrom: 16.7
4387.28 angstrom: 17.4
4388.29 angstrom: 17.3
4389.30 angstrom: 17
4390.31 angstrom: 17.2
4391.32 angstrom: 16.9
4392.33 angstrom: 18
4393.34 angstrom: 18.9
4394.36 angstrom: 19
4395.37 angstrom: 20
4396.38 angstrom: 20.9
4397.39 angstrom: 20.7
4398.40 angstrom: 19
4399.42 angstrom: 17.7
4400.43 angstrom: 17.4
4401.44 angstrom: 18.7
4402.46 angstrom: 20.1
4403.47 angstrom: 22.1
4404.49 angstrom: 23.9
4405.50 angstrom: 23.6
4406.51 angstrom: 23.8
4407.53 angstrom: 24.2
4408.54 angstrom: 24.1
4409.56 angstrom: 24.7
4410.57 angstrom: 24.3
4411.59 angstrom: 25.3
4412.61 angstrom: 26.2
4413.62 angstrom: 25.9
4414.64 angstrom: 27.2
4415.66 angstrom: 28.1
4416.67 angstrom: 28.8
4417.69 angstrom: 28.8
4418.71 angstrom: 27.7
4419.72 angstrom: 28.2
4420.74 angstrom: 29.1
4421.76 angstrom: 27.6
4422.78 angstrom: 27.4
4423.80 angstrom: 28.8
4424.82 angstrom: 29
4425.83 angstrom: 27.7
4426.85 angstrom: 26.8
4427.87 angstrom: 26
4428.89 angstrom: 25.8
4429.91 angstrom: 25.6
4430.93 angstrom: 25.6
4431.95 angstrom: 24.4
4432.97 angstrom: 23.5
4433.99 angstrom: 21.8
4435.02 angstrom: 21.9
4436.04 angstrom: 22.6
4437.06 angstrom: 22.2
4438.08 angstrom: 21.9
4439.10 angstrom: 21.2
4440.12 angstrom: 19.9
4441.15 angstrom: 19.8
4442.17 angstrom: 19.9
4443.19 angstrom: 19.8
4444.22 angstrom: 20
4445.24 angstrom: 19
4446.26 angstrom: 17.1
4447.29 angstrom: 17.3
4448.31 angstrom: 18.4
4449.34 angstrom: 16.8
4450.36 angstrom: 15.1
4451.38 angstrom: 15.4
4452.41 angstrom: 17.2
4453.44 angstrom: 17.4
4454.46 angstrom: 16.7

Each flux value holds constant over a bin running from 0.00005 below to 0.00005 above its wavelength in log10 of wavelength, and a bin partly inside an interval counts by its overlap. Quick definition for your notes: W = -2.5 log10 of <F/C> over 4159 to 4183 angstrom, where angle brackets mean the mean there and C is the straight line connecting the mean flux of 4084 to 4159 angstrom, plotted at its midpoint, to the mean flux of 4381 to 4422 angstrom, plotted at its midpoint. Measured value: 0.10 mag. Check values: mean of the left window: 17.7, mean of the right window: 21.9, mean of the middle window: 16.8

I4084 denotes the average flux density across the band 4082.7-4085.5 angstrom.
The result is 18.2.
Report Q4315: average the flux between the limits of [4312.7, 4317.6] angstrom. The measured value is 18.2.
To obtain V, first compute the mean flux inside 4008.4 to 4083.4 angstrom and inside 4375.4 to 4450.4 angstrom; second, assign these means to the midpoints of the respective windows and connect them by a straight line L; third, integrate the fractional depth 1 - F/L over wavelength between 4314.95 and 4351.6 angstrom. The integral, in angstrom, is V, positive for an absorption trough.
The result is 5.2 angstrom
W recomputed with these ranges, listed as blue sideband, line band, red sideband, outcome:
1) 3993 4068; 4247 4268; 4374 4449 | 0.23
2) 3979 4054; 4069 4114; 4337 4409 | 0.06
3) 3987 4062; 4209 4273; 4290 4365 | 0.09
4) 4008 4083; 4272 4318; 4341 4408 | 0.07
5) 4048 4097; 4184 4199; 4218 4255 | 0.08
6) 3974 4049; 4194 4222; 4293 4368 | 0.08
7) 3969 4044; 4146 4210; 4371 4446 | 0.19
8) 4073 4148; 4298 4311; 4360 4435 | 0.12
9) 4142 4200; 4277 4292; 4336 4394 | 0.06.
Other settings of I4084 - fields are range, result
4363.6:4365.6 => 18.6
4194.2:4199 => 16.6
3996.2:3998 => 17.9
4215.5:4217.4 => 16.3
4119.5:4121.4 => 17.5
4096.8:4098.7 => 18.3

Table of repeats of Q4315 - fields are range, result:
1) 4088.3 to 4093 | 17.6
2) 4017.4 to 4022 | 18.6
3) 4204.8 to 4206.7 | 16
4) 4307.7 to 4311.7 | 18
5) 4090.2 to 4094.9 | 17.6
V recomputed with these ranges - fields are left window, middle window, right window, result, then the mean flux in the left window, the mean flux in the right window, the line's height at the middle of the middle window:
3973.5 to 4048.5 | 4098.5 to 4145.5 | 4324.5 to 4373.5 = 2.6 angstrom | 18.8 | 18.3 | 18.7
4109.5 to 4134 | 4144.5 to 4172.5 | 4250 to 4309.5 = 0.6 angstrom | 17.6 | 17.1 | 17.5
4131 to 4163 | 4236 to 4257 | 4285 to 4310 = 1.2 angstrom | 17.8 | 17.7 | 17.7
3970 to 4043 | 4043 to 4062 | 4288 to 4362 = 0.7 angstrom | 18.8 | 18.2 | 18.7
